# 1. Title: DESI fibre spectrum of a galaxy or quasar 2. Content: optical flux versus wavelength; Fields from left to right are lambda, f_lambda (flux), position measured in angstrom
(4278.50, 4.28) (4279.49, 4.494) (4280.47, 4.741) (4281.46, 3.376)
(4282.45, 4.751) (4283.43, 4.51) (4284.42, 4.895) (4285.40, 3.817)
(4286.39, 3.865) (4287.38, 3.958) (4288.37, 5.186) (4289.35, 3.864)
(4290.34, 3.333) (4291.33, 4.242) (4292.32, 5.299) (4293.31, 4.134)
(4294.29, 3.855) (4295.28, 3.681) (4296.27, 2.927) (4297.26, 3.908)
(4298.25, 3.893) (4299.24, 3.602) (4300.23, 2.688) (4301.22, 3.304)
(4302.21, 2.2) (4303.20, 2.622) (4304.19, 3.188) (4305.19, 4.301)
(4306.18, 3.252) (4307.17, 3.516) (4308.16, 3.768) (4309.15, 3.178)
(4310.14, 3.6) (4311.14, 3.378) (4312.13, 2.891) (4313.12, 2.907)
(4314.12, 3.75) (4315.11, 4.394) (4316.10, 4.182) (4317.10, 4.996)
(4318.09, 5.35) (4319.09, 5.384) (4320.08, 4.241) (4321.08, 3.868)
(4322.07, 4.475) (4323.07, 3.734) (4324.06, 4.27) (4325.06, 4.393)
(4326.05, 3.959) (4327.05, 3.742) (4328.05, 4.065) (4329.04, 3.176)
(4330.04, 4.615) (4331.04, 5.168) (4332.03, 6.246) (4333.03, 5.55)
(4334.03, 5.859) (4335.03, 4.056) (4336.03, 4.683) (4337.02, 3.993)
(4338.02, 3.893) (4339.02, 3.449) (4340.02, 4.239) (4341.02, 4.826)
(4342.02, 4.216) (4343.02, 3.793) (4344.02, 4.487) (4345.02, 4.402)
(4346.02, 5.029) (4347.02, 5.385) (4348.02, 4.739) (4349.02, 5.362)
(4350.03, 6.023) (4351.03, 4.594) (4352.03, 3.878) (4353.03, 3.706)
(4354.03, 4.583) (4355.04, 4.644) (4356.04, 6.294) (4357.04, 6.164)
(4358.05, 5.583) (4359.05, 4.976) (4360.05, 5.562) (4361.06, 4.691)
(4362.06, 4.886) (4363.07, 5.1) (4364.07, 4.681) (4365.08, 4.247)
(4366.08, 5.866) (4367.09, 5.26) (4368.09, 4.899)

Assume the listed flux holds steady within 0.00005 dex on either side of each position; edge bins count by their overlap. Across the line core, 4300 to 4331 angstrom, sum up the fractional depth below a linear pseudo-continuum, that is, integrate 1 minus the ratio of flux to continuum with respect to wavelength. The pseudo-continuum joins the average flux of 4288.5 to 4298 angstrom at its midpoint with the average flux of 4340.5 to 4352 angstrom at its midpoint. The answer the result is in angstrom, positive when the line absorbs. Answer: 3.6 angstrom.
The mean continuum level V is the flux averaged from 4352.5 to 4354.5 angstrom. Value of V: 4.14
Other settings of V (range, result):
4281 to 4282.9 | 4.05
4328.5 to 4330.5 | 3.89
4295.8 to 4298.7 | 3.58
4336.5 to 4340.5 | 3.9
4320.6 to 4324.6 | 4.09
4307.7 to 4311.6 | 3.48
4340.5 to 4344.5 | 4.33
